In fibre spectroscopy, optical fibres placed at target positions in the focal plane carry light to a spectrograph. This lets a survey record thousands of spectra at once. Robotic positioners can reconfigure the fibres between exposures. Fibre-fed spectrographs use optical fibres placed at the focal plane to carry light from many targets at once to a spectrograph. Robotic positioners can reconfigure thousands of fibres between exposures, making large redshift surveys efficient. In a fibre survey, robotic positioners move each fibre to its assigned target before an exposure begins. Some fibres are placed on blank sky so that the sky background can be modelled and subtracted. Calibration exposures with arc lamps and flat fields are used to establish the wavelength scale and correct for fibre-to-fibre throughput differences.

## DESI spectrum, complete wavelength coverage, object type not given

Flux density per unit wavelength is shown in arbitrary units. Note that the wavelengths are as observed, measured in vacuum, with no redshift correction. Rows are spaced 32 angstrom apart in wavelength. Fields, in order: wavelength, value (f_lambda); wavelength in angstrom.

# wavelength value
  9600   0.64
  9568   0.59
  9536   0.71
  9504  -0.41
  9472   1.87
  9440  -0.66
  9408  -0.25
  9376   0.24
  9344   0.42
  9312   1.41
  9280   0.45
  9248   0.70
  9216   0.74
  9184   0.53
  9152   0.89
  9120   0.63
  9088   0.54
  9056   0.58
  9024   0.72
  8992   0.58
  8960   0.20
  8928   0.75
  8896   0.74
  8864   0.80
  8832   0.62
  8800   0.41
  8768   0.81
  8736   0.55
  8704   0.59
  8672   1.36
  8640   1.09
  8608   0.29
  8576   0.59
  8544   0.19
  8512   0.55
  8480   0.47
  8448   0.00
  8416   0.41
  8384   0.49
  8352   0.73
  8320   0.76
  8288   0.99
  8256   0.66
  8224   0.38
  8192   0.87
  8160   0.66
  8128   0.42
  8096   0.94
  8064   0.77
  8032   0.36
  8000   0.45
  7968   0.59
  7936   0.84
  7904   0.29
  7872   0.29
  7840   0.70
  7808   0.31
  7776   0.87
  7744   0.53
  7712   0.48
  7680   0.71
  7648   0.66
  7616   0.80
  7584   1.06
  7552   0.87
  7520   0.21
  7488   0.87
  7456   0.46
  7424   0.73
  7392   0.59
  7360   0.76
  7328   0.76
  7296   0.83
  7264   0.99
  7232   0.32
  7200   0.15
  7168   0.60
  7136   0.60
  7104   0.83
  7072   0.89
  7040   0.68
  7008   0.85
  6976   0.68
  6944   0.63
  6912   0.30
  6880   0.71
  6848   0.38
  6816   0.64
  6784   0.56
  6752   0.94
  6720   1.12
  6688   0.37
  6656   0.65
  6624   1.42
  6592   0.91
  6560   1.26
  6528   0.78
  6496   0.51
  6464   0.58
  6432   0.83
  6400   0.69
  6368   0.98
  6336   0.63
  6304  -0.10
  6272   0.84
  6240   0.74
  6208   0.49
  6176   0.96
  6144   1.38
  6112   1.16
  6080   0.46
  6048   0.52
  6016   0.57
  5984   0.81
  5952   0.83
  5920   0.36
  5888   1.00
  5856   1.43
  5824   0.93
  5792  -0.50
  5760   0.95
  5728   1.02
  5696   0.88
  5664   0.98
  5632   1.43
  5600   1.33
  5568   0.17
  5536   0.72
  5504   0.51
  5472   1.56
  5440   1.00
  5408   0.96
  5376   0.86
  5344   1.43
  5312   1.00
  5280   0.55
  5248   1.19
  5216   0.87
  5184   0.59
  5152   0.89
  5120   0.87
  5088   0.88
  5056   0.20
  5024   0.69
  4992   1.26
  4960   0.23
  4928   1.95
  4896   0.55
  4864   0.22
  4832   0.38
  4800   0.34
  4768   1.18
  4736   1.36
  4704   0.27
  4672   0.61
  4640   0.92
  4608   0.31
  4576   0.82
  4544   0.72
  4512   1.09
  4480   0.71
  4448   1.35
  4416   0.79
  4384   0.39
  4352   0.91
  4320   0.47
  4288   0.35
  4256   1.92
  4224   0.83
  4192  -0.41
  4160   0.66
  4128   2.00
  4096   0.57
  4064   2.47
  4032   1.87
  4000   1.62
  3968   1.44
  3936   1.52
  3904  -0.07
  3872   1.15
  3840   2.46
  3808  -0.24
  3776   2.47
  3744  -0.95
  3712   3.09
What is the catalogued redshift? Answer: 0.32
